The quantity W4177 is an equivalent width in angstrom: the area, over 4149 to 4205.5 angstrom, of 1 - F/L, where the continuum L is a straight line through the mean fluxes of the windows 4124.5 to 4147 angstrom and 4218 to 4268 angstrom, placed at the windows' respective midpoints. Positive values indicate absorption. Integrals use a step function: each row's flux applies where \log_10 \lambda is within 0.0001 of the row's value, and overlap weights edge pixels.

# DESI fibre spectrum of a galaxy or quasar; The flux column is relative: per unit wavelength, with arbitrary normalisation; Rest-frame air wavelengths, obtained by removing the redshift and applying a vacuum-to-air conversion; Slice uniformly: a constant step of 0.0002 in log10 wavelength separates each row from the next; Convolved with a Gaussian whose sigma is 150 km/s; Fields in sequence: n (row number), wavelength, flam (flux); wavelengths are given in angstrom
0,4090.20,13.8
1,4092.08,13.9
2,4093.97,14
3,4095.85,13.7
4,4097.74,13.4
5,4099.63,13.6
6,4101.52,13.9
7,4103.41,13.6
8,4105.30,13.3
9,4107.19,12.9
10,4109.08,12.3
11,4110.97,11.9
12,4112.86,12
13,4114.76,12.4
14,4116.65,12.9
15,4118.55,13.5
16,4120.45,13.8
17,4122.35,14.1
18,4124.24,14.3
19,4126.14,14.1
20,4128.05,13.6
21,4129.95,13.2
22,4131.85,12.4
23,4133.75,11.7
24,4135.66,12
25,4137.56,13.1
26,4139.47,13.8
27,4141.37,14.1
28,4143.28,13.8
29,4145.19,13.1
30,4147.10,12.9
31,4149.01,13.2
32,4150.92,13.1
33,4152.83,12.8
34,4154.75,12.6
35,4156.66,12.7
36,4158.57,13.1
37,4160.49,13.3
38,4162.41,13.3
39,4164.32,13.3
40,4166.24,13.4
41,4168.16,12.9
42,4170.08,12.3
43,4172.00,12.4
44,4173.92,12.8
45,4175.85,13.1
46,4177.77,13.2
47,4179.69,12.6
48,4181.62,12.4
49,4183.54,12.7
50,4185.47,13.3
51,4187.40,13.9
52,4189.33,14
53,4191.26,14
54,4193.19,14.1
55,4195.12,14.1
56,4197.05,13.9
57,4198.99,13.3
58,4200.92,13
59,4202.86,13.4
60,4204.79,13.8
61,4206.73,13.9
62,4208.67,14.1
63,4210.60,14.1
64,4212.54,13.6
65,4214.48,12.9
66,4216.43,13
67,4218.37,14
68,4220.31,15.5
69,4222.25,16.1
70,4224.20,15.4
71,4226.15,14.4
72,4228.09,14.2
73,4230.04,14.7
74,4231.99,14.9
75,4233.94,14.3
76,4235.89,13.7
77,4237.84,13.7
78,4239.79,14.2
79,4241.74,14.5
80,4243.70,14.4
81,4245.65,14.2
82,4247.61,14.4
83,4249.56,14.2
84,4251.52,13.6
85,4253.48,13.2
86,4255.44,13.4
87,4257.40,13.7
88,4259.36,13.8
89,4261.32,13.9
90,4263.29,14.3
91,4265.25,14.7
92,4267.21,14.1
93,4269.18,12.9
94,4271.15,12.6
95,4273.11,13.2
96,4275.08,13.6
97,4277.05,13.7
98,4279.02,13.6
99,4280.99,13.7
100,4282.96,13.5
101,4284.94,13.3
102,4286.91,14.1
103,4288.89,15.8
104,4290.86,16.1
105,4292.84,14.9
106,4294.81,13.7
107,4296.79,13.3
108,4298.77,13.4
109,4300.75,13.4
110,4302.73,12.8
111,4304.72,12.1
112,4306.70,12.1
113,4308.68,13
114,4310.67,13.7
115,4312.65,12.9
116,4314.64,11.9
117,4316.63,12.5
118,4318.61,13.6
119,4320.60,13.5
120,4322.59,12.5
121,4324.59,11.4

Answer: 1.8 angstrom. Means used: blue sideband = 13.2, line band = 13.2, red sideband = 14.3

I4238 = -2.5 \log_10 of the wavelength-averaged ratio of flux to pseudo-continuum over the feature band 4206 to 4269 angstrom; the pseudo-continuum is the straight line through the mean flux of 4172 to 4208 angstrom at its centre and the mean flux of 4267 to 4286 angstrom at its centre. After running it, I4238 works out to -0.06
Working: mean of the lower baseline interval 13.4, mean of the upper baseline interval 13.4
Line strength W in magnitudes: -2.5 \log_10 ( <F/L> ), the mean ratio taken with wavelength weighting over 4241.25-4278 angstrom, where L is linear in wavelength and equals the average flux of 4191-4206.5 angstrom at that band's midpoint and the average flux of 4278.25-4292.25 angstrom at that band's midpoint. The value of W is 0.026 mag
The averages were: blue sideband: 13.7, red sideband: 14.3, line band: 13.8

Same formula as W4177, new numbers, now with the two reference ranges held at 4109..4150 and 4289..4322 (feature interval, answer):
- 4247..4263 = -0.6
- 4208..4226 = -1.5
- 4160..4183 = 0.5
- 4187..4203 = -0.7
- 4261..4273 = -0.4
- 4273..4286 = -0.2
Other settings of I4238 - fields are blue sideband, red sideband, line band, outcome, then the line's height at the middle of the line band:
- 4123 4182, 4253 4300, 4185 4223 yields -0.04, 13.4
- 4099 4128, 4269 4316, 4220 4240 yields -0.10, 13.4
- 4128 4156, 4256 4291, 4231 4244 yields -0.05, 13.6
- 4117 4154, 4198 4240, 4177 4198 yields 0.02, 13.8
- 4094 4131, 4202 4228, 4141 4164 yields 0.04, 13.6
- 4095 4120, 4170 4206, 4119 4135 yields -0.02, 13.1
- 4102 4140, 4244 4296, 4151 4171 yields 0.03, 13.3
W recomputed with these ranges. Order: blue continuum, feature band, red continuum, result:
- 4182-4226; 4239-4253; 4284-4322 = -0.036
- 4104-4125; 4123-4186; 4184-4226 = 0.032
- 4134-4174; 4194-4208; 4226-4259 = -0.004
